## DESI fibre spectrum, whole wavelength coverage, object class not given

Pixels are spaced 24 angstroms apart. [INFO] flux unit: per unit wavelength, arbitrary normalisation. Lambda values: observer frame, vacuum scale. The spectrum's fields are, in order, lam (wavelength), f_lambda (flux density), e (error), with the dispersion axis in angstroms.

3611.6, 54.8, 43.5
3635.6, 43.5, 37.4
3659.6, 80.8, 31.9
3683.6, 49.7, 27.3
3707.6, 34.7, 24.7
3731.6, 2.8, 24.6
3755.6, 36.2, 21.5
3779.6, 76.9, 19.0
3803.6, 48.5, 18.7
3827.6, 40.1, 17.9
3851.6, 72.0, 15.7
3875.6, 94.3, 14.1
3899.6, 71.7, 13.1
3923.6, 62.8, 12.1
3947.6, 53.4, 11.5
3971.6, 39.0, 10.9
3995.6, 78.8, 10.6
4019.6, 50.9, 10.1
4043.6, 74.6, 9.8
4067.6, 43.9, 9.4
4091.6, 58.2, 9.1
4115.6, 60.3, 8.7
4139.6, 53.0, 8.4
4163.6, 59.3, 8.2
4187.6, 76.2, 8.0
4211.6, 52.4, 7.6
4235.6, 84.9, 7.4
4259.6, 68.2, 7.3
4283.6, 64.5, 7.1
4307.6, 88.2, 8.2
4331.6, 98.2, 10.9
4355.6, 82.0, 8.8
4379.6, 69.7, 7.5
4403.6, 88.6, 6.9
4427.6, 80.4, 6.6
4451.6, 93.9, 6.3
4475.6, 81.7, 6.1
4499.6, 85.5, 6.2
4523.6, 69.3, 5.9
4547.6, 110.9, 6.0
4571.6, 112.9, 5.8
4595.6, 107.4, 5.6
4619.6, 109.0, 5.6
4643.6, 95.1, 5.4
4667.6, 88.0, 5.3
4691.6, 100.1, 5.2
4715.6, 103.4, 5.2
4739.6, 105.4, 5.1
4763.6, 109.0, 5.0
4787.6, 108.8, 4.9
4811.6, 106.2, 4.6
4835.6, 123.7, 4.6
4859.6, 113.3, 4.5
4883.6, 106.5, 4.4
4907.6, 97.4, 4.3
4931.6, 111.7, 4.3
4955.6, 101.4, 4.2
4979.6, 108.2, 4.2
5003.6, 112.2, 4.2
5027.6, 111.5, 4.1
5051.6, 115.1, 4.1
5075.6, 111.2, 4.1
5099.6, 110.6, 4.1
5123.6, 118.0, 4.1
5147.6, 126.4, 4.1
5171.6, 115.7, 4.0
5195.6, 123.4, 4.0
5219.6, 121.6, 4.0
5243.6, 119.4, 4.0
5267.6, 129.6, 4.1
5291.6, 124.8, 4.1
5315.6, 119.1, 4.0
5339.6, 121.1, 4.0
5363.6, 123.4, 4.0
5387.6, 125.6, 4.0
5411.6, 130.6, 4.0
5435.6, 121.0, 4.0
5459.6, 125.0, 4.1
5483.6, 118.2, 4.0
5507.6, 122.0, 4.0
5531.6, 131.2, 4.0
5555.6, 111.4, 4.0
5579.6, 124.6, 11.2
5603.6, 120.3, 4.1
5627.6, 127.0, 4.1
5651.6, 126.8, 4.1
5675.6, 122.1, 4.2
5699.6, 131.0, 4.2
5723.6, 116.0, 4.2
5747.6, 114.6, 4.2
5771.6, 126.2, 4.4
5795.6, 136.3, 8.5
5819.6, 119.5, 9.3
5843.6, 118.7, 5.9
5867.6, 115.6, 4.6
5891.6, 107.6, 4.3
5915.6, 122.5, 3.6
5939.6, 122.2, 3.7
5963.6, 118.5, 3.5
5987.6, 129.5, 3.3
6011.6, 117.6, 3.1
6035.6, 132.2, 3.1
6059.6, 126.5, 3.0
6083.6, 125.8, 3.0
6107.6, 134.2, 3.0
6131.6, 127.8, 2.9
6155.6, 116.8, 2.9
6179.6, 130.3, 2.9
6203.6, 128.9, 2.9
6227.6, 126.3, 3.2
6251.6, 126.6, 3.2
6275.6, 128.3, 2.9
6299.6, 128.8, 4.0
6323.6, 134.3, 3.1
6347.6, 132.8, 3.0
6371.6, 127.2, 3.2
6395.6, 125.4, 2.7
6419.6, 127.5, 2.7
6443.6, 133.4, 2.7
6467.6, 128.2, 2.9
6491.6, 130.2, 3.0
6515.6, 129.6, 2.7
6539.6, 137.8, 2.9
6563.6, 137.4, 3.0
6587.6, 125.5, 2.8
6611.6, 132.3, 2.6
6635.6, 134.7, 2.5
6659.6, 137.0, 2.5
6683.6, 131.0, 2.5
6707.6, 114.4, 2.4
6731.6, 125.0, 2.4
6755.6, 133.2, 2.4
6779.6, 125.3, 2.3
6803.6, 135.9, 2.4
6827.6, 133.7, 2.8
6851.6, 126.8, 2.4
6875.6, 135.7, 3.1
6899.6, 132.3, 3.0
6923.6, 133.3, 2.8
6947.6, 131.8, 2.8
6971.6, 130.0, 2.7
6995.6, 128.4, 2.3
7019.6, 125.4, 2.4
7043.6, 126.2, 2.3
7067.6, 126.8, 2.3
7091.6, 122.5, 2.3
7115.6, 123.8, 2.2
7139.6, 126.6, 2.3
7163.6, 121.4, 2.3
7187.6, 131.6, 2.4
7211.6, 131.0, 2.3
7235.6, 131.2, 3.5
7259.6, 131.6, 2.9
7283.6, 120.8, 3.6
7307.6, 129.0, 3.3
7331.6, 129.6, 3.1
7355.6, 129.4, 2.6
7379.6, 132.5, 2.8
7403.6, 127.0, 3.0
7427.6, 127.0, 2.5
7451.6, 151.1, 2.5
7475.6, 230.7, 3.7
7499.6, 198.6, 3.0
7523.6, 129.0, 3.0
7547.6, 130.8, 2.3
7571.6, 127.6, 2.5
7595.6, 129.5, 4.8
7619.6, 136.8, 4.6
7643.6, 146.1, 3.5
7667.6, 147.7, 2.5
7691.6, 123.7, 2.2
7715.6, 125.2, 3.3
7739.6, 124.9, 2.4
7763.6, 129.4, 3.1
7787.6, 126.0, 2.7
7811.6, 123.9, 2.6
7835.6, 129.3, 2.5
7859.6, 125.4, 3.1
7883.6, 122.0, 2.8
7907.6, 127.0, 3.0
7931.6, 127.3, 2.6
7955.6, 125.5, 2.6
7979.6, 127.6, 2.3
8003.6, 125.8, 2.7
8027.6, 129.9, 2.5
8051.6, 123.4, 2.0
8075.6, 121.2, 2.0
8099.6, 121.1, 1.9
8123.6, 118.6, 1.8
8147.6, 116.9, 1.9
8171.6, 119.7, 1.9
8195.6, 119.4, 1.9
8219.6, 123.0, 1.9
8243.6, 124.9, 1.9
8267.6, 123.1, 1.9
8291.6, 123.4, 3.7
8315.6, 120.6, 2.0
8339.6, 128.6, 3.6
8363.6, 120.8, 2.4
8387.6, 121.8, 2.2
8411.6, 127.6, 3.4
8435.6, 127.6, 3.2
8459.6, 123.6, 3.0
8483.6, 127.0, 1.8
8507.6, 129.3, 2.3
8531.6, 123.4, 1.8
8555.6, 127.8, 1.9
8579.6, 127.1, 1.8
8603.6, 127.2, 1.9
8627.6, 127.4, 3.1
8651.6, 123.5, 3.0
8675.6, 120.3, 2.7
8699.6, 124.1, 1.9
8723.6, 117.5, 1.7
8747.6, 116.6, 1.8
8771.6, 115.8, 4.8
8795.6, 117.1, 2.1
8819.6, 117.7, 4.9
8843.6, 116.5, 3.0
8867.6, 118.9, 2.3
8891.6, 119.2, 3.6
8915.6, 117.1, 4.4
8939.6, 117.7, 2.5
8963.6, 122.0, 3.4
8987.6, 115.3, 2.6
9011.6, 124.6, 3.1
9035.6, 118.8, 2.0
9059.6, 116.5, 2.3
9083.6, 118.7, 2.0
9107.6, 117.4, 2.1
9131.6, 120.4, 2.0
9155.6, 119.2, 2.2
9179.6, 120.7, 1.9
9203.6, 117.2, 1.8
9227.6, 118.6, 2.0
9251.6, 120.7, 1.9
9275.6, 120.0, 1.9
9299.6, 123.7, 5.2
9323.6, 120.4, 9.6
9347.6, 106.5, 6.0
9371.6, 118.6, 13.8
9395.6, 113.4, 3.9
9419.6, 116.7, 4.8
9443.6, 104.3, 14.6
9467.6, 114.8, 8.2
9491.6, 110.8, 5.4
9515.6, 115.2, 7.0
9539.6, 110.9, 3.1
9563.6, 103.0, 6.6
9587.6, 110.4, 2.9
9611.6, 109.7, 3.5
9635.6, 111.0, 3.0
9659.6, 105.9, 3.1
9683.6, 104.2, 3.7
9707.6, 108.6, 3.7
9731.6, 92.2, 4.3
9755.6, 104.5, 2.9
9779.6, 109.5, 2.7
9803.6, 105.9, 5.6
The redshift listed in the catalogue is 0.14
